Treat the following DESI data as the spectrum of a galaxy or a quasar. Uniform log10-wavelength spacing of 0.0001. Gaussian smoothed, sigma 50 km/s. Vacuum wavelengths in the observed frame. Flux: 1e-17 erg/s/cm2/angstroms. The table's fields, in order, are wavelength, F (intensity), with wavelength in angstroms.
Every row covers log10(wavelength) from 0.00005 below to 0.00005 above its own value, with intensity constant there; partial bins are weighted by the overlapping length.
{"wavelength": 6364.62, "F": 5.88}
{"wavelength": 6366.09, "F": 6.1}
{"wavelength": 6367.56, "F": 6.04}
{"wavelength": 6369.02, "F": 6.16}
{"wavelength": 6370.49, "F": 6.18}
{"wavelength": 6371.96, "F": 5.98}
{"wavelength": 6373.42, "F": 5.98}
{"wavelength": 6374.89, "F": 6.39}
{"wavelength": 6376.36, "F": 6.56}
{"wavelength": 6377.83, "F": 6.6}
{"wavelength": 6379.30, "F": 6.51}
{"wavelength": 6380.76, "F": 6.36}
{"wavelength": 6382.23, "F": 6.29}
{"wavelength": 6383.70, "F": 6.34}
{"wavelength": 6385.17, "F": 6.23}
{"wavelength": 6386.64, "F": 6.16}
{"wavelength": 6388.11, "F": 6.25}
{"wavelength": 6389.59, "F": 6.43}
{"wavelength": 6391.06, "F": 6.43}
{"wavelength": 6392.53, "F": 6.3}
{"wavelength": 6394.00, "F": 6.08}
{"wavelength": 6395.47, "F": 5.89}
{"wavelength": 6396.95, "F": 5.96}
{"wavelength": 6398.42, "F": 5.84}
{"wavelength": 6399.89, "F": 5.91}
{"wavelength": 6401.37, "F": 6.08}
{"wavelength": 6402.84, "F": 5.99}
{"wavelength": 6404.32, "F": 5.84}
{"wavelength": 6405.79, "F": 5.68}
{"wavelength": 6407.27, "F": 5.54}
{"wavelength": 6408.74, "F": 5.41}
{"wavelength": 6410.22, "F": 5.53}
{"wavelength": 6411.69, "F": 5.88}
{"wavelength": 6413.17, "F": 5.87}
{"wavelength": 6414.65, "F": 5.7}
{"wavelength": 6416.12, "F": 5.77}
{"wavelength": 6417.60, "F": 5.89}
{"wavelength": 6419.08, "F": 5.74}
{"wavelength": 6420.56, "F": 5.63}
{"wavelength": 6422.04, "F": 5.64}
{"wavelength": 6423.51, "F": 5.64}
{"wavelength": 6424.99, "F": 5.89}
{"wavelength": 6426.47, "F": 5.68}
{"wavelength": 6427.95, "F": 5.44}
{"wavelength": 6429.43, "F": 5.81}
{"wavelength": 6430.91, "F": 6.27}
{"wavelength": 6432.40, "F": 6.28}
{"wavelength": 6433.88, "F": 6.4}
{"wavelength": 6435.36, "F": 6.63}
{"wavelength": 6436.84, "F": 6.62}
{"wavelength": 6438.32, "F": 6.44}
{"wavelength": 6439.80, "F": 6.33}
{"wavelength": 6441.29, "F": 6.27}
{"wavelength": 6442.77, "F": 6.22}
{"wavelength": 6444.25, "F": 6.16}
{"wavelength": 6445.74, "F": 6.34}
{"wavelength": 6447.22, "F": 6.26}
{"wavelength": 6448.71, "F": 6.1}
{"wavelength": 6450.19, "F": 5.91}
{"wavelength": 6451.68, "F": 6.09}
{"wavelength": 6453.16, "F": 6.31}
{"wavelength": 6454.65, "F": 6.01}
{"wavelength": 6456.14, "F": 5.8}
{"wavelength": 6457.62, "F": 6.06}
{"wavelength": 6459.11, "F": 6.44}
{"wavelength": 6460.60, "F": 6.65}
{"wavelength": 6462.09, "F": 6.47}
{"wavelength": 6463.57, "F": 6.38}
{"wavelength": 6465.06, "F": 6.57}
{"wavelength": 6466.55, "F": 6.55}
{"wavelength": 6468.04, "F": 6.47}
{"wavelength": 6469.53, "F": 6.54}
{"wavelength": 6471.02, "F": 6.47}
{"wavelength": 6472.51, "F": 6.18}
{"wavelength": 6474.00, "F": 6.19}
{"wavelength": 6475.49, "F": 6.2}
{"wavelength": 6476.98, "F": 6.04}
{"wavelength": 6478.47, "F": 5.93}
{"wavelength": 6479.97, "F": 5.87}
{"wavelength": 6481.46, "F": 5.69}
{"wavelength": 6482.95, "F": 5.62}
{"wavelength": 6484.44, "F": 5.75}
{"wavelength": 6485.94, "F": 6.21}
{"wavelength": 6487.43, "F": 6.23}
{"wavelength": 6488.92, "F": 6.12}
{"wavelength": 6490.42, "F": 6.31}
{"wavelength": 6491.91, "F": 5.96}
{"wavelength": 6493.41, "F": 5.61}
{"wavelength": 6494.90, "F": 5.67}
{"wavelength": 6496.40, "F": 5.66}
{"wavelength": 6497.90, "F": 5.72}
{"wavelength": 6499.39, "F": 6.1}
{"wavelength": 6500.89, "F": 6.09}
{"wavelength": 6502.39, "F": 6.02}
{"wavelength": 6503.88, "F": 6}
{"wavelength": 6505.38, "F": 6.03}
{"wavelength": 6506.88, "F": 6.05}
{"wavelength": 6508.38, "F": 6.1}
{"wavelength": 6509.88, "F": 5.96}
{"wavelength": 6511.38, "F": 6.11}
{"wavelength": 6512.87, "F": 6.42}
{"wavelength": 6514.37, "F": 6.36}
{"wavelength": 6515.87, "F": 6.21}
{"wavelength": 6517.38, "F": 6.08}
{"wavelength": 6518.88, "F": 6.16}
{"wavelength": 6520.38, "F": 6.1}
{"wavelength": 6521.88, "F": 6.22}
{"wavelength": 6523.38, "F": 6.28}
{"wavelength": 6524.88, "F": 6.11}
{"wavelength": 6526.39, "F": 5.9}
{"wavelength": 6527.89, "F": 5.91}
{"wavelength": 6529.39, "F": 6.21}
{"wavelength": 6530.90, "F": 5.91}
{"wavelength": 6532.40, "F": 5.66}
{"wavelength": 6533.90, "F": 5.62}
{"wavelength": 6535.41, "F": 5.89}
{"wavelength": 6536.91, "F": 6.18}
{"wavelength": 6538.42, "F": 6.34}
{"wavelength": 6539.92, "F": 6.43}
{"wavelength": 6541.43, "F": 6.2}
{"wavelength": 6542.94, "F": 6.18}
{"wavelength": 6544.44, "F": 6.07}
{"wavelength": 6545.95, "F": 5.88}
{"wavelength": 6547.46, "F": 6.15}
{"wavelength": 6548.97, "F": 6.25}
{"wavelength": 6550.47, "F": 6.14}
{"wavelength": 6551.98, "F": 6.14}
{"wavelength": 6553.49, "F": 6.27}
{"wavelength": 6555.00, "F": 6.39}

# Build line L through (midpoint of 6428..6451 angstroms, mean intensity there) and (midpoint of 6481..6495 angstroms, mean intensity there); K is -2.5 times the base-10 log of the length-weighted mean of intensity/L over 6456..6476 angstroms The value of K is -0.052 mag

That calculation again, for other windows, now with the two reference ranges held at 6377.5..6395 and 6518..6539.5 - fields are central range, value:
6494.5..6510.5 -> 0.026 mag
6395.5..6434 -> 0.082 mag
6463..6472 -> -0.056 mag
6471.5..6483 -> 0.026 mag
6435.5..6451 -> -0.012 mag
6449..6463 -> -0.002 mag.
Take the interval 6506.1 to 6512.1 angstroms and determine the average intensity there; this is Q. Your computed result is 6.05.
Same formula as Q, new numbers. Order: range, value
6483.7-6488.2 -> 6.07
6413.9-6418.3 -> 5.79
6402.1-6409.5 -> 5.69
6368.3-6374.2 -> 6.08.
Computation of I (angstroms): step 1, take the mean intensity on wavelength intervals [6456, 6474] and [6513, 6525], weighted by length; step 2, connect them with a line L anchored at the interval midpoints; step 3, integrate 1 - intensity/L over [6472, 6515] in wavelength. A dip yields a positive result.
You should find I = 2.0 angstroms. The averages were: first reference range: 6.39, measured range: 6.01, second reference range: 6.21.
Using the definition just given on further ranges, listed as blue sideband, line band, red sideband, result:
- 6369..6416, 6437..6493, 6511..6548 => -1.0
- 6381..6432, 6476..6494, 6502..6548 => 0.2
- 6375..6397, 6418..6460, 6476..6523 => 0.6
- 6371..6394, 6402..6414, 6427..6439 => 1.0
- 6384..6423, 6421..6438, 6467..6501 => -0.2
